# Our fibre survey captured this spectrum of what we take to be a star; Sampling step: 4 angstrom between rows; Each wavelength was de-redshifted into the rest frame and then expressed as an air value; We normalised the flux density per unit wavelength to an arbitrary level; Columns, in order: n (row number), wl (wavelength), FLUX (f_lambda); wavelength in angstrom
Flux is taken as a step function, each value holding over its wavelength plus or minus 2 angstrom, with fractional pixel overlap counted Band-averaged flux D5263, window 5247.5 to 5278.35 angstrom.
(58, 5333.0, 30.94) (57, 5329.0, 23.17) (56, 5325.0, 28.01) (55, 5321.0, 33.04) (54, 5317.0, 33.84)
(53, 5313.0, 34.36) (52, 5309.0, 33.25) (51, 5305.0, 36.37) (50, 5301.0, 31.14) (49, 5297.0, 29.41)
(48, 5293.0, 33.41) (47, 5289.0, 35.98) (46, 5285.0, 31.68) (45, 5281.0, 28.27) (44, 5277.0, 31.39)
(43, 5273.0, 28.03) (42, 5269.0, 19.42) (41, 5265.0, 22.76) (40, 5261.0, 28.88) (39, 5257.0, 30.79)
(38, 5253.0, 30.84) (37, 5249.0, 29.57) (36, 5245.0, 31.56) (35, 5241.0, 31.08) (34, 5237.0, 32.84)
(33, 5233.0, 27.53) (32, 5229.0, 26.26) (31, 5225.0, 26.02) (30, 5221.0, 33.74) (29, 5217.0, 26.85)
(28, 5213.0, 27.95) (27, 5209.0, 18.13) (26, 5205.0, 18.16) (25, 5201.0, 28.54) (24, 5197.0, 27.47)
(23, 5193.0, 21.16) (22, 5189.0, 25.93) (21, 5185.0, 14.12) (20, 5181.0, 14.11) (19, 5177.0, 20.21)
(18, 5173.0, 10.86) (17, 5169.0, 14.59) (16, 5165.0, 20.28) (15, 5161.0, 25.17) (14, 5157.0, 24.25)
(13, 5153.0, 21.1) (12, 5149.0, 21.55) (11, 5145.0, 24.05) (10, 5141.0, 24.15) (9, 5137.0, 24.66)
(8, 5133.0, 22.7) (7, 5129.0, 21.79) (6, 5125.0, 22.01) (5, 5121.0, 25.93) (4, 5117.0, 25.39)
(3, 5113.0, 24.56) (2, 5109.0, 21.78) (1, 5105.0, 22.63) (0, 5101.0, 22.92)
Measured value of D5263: 27.6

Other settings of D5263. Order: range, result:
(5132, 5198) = 20.8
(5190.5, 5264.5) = 27.5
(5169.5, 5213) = 20.1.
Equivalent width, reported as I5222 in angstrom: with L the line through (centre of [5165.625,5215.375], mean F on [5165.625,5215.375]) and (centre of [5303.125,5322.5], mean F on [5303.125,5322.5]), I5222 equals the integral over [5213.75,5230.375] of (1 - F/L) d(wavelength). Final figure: -3.2 angstrom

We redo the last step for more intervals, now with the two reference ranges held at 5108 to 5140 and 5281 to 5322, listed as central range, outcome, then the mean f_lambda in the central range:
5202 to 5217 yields 2.97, 22.6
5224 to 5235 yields 0.97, 26.7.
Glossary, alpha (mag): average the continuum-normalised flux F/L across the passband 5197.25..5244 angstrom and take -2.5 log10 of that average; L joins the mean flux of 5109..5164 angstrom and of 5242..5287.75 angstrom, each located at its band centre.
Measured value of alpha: -0.01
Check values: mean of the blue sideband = 23.5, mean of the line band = 27.1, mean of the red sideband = 28.7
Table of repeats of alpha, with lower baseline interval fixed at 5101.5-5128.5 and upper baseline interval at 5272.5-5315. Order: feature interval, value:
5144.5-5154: 0.15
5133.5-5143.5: 0.03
